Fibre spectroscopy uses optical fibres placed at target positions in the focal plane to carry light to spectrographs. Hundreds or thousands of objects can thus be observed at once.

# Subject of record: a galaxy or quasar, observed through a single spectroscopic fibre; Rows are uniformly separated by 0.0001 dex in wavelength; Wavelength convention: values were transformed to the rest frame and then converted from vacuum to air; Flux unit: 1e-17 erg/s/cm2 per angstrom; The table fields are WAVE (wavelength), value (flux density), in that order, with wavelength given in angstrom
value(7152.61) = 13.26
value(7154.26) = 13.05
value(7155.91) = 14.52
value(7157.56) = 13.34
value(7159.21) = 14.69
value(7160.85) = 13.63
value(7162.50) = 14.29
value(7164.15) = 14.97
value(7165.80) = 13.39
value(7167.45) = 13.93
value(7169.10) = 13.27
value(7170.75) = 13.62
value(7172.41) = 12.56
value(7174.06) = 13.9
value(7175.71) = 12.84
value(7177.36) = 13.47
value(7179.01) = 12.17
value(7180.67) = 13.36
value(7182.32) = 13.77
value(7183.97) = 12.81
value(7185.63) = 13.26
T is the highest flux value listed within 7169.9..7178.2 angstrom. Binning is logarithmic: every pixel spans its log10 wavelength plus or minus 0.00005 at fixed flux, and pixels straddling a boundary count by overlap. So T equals 13.9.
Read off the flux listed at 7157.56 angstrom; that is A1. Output 13.34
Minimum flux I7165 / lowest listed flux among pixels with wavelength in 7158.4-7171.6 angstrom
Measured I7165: 13.27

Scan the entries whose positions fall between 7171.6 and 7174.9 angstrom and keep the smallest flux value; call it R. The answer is 12.56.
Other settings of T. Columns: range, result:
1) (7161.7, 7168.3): 14.97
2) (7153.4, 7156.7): 14.52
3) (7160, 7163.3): 14.29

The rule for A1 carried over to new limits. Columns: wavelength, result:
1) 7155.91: 14.52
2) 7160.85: 13.63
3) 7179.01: 12.17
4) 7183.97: 12.81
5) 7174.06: 13.9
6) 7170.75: 13.62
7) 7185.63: 13.26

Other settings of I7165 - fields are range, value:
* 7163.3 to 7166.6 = 13.39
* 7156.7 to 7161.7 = 13.34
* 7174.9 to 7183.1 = 12.17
